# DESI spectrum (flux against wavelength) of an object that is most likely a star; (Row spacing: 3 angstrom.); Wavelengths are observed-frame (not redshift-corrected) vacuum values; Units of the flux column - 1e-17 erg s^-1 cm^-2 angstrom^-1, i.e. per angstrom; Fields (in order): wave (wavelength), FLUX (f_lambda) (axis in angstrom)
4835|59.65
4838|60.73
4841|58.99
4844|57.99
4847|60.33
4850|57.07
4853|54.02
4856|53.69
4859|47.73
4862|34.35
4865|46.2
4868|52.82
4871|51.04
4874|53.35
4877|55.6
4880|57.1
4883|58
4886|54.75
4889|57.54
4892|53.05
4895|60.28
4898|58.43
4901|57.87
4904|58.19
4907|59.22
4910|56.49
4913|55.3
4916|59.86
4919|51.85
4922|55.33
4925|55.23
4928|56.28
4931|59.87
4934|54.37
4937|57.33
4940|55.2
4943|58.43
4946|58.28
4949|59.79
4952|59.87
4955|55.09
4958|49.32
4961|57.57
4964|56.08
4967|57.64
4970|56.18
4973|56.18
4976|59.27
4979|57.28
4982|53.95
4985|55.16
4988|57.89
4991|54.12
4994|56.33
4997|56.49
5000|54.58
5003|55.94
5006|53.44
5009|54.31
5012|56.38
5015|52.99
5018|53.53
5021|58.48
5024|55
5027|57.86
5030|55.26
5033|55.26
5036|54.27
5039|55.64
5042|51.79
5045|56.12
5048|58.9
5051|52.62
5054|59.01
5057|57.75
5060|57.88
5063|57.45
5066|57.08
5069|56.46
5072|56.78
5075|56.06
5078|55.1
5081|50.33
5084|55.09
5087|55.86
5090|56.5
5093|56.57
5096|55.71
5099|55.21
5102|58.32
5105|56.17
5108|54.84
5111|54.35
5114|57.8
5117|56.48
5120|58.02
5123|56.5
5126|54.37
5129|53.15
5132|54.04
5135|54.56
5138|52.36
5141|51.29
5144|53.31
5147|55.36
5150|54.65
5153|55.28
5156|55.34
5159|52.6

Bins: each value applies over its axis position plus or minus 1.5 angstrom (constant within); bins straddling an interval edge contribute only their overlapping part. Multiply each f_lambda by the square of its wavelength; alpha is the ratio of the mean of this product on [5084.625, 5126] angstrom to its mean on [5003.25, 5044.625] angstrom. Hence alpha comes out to 1.06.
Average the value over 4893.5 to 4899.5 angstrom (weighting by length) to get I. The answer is 59.4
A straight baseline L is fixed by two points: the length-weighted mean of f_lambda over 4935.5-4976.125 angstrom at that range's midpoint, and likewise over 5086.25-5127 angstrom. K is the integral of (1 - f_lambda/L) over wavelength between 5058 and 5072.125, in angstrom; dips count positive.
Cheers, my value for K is -0.2 angstrom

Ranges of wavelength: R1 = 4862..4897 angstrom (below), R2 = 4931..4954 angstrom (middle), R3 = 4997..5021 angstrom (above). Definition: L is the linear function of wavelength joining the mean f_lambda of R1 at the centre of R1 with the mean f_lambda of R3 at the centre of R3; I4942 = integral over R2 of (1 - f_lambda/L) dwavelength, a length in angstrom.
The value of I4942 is -1.5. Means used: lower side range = 53.7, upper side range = 54.8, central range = 57.7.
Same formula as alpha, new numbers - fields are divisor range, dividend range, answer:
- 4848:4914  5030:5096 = 1.11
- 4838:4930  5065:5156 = 1.10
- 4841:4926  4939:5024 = 1.06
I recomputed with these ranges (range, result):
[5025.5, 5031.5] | 56.6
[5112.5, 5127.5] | 56.6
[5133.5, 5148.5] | 53.4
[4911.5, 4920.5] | 55.7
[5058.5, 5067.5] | 57.5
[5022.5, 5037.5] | 55.5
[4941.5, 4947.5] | 58.4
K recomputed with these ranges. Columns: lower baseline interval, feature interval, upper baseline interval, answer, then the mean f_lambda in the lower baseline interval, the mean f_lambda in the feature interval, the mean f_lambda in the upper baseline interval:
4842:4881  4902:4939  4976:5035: -2.0 angstrom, 52.4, 56.6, 55.6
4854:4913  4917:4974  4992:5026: -1.8 angstrom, 54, 56.3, 55.2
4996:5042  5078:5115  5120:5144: -0.8 angstrom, 55.2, 55.5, 54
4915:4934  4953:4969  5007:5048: 0.1 angstrom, 56.2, 55.3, 55.3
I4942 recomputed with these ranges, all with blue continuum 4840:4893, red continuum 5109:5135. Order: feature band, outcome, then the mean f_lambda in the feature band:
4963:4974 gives -0.5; 56.6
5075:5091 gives 0.2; 54.7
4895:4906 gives -1.0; 58.5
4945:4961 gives -0.7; 56.5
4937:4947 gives -0.6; 57.3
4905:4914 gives -0.6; 57.2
